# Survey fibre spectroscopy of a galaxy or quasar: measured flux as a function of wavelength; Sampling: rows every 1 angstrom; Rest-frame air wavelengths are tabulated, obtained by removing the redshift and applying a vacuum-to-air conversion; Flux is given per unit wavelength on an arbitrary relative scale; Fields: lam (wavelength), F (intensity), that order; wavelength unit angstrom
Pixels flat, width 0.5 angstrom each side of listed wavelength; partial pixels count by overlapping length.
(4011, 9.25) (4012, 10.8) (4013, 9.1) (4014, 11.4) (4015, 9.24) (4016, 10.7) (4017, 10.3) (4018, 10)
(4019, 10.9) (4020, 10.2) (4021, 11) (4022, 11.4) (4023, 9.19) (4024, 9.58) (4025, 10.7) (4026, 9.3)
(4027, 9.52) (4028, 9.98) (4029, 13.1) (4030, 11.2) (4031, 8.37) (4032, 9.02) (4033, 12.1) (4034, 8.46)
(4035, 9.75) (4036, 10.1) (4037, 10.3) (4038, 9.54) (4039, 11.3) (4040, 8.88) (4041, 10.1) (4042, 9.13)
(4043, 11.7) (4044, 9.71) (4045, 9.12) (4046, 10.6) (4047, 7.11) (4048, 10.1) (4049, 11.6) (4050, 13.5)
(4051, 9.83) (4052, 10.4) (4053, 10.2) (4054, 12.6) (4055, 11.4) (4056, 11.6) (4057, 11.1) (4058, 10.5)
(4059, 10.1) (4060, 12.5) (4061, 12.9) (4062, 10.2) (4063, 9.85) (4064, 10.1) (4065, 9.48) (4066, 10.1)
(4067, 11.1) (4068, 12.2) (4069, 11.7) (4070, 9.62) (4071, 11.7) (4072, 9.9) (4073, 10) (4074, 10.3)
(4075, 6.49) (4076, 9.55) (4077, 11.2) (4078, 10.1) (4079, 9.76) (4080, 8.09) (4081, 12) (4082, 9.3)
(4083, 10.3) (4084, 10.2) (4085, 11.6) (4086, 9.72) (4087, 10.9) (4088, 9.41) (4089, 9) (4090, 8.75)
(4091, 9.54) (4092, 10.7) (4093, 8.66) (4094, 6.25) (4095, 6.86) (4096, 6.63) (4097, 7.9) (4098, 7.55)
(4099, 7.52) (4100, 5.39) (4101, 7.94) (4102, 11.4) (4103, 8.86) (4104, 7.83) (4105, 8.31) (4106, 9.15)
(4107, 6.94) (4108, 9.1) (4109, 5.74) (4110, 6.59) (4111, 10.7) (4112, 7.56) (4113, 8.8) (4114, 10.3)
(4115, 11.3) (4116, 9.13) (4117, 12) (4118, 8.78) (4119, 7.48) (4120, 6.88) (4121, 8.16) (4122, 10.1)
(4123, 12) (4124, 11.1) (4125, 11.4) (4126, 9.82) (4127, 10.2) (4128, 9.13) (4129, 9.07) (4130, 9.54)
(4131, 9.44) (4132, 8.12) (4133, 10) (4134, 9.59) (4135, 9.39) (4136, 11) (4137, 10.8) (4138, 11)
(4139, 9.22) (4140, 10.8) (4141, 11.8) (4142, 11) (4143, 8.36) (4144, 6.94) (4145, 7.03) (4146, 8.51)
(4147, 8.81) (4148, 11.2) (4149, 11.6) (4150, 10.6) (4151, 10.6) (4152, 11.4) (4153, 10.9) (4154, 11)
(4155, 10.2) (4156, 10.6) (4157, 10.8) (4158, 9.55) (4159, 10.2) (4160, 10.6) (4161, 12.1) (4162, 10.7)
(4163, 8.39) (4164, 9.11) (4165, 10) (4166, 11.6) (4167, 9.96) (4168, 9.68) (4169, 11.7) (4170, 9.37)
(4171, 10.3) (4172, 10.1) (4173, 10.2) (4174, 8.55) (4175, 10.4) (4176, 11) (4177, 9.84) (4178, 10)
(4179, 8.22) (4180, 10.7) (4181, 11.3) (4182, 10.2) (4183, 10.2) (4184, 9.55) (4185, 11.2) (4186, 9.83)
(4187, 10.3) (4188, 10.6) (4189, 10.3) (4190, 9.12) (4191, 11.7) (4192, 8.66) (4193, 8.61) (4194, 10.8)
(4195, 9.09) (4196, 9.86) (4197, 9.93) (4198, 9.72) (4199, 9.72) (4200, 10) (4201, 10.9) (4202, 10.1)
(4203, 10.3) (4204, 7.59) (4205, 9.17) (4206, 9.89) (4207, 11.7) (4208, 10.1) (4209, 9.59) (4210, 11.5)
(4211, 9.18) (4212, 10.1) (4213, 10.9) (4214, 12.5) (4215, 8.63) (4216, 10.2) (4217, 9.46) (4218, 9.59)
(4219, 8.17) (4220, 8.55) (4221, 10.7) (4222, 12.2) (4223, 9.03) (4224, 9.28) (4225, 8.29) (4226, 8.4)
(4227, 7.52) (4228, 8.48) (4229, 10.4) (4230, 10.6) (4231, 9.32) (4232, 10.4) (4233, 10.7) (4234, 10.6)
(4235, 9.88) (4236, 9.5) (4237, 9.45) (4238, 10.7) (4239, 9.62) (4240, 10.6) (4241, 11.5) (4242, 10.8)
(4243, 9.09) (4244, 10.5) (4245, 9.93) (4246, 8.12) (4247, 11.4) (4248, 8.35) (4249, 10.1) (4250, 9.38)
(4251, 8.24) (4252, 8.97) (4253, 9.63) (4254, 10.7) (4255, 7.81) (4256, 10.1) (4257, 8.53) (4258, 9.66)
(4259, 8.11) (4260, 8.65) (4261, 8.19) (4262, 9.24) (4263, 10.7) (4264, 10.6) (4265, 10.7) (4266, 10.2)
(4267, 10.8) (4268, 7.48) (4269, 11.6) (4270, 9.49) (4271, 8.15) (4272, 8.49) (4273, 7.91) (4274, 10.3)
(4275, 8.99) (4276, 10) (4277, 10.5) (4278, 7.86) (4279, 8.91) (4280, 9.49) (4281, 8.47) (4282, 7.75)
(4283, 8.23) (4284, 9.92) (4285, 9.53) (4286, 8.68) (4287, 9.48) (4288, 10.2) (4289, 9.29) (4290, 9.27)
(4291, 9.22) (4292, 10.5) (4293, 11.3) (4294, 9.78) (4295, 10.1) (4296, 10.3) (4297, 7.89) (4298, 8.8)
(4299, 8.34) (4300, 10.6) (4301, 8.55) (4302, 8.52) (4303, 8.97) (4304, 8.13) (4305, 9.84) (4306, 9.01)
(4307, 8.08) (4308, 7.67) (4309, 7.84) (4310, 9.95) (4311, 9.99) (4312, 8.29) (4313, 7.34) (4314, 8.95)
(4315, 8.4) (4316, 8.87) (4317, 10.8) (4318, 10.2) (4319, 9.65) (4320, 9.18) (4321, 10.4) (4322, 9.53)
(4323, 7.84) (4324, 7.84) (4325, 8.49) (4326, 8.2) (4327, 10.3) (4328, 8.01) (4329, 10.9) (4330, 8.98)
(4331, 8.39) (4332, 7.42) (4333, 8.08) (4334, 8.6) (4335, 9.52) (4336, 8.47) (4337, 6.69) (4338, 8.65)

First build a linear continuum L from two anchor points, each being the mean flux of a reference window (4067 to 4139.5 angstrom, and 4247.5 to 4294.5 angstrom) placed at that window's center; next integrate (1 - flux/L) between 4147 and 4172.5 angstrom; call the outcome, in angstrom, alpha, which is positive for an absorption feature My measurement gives -3.0 angstrom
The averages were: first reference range 9.35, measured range 10.5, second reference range 9.35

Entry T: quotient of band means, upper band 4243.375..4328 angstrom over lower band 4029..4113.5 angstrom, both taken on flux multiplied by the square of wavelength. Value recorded 1.06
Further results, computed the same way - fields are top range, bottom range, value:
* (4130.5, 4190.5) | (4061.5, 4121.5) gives 1.13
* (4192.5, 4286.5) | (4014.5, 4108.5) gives 1.06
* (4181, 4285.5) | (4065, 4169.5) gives 1.06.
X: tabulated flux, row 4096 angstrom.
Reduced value 6.63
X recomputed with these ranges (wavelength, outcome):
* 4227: 7.52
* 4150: 10.6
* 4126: 9.82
